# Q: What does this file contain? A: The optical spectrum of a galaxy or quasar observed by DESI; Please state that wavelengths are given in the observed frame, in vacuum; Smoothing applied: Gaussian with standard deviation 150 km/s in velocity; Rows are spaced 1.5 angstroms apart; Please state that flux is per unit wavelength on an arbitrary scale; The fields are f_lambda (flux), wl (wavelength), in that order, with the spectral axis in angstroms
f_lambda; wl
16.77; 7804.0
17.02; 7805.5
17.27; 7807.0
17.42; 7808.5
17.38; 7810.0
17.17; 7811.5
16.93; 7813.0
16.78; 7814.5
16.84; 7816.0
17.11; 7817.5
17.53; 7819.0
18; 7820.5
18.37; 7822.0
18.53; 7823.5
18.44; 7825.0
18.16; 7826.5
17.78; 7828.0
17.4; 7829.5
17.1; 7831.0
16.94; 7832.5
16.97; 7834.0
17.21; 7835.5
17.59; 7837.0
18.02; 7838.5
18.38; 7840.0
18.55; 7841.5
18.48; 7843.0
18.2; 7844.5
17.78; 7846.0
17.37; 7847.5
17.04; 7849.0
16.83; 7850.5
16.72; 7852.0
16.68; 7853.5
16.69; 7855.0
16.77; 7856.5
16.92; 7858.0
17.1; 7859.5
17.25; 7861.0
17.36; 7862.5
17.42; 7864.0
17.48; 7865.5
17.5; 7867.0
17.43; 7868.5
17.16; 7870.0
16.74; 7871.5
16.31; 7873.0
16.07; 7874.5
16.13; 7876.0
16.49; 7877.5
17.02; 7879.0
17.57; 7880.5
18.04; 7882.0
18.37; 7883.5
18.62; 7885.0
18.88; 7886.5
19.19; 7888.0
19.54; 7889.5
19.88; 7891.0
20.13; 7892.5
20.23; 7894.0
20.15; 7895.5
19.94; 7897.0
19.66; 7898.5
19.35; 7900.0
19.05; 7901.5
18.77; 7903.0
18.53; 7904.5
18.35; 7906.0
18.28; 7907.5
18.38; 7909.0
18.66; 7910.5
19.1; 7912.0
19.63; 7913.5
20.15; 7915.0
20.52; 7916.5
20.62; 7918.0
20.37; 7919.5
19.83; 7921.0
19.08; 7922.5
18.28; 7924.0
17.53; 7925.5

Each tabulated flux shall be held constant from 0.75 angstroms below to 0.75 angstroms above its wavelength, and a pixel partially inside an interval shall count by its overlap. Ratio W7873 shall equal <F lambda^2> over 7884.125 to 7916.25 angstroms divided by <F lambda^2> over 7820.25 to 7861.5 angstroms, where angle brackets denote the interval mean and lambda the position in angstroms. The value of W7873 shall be 1.1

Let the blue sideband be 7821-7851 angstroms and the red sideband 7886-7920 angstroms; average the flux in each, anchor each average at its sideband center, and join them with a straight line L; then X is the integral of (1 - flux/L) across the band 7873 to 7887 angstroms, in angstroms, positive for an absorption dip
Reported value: 1.1 angstroms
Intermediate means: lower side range 17.8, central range 17.4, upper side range 19.4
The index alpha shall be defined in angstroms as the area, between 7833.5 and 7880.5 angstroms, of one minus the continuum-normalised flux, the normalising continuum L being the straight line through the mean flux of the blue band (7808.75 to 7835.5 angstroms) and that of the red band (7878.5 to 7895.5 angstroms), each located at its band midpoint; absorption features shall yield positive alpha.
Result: 2.7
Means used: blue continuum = 17.5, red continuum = 18.9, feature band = 17.2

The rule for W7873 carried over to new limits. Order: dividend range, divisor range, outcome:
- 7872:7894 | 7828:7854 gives 1.04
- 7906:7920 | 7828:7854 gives 1.13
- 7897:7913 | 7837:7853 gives 1.08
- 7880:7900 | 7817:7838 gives 1.11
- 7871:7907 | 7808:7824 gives 1.08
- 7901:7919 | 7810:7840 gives 1.12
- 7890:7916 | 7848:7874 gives 1.15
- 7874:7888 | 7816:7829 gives 1.00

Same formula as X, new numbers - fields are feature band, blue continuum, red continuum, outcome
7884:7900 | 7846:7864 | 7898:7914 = -1.07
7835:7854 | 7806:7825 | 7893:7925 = 0.46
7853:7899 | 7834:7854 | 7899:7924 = 1.27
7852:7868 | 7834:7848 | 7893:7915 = 1.05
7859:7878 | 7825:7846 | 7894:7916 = 1.53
